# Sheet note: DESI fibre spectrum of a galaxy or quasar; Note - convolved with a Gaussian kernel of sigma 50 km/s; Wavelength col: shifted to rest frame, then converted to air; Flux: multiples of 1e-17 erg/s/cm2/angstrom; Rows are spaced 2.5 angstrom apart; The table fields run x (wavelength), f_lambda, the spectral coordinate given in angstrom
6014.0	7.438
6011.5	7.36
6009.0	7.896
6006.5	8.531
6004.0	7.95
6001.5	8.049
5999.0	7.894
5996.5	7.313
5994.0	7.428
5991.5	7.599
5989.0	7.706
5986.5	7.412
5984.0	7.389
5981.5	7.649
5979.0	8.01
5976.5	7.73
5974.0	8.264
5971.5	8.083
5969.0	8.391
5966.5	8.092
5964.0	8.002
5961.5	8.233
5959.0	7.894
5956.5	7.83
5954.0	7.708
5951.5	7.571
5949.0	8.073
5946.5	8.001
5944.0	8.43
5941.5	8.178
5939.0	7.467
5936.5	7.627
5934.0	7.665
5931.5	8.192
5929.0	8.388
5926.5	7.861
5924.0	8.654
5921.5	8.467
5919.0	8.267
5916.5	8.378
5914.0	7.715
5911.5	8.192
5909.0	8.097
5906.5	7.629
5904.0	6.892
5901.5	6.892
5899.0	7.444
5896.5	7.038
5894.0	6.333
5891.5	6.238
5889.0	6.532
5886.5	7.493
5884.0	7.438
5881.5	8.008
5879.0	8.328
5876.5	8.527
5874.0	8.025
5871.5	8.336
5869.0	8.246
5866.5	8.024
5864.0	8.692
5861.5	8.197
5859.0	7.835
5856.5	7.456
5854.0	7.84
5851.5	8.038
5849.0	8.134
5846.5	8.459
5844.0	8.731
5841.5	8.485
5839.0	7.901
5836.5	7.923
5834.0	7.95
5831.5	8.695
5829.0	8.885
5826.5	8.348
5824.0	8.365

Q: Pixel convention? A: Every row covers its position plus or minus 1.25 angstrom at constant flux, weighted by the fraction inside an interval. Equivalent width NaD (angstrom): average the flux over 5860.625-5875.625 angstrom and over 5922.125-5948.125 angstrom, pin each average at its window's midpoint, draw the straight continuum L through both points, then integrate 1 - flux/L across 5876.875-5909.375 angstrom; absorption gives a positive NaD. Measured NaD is 3.6 angstrom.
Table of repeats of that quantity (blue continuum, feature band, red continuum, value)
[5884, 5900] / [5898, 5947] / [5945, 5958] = -3.62 angstrom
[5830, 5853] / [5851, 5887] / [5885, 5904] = -2.48 angstrom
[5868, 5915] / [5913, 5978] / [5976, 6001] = -3.93 angstrom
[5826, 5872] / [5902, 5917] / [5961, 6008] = 0.60 angstrom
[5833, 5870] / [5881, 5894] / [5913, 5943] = 1.75 angstrom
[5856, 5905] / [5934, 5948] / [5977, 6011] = -0.43 angstrom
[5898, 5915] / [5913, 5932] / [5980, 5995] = -1.76 angstrom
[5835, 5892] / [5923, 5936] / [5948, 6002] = -0.37 angstrom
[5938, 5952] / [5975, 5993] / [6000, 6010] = 0.93 angstrom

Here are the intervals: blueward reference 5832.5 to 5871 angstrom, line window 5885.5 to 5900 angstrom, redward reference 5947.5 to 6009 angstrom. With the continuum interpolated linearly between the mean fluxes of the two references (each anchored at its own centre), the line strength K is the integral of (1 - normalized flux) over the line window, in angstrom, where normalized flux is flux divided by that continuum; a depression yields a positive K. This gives 2.2 angstrom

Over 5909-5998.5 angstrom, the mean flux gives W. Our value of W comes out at 7.94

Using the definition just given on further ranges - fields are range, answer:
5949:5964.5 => 7.88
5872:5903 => 7.38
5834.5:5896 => 7.87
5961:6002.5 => 7.83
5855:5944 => 7.8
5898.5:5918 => 7.67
